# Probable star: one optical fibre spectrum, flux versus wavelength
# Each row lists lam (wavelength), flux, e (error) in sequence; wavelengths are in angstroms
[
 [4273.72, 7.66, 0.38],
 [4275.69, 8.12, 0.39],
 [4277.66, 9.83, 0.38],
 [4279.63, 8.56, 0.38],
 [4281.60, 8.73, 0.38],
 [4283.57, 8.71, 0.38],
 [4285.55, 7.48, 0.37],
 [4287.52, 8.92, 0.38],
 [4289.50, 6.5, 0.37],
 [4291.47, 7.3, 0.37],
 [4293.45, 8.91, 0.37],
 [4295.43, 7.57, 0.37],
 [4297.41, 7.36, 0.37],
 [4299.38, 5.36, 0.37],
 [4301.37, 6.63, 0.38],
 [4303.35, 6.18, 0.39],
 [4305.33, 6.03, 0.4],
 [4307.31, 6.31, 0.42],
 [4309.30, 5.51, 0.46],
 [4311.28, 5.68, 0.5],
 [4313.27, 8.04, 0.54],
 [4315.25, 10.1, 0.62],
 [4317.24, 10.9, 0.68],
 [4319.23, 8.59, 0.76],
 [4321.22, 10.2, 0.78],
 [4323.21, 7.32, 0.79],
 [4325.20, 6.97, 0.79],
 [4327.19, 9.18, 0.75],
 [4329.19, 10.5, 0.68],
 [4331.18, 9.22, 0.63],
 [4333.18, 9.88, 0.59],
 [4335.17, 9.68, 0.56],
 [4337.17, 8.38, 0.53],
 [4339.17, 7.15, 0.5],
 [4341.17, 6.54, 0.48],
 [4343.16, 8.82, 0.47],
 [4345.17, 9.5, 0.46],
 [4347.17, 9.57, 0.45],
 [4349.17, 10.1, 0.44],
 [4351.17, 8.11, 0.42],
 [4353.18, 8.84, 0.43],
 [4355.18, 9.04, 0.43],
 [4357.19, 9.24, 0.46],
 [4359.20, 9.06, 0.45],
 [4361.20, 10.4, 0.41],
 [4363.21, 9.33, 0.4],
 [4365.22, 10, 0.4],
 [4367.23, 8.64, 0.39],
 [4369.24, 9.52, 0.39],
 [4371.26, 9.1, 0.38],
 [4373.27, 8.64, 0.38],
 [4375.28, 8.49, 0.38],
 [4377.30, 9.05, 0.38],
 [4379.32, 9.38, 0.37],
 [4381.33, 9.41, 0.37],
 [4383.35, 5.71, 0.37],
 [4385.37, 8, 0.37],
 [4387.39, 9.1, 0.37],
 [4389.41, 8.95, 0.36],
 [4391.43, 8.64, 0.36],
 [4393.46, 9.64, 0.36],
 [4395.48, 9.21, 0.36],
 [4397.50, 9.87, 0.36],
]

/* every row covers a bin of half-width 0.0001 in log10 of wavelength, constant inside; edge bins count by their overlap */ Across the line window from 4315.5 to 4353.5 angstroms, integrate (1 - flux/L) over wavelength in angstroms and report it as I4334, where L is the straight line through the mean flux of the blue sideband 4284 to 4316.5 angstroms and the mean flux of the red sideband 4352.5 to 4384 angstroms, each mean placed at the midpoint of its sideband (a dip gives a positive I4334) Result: -4.0 angstroms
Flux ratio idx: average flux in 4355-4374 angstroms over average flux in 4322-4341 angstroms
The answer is 1.08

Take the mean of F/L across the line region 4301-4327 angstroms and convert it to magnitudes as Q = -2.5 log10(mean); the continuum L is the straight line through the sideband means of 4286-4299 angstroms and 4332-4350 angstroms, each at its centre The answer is 0.07 mag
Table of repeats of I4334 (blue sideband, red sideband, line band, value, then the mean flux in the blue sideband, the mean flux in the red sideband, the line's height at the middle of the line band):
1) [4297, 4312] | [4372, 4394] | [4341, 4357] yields -3.0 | 6.1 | 8.62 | 7.53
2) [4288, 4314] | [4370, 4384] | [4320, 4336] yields -3.6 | 6.75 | 8.63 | 7.42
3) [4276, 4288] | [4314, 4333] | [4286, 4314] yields 6.4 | 8.66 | 9.23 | 8.91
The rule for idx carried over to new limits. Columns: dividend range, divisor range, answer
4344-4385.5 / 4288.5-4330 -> 1.18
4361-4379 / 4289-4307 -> 1.34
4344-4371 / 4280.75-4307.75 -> 1.28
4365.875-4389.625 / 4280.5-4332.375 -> 1.10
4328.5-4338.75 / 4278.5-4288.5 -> 1.10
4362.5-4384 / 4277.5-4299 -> 1.11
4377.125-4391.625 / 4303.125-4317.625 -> 1.17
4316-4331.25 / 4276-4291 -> 1.09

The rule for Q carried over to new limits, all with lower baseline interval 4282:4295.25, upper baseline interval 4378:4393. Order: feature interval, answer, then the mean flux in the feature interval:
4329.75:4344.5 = -0.05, 8.6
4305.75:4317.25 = 0.10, 7.41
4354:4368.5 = -0.12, 9.39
